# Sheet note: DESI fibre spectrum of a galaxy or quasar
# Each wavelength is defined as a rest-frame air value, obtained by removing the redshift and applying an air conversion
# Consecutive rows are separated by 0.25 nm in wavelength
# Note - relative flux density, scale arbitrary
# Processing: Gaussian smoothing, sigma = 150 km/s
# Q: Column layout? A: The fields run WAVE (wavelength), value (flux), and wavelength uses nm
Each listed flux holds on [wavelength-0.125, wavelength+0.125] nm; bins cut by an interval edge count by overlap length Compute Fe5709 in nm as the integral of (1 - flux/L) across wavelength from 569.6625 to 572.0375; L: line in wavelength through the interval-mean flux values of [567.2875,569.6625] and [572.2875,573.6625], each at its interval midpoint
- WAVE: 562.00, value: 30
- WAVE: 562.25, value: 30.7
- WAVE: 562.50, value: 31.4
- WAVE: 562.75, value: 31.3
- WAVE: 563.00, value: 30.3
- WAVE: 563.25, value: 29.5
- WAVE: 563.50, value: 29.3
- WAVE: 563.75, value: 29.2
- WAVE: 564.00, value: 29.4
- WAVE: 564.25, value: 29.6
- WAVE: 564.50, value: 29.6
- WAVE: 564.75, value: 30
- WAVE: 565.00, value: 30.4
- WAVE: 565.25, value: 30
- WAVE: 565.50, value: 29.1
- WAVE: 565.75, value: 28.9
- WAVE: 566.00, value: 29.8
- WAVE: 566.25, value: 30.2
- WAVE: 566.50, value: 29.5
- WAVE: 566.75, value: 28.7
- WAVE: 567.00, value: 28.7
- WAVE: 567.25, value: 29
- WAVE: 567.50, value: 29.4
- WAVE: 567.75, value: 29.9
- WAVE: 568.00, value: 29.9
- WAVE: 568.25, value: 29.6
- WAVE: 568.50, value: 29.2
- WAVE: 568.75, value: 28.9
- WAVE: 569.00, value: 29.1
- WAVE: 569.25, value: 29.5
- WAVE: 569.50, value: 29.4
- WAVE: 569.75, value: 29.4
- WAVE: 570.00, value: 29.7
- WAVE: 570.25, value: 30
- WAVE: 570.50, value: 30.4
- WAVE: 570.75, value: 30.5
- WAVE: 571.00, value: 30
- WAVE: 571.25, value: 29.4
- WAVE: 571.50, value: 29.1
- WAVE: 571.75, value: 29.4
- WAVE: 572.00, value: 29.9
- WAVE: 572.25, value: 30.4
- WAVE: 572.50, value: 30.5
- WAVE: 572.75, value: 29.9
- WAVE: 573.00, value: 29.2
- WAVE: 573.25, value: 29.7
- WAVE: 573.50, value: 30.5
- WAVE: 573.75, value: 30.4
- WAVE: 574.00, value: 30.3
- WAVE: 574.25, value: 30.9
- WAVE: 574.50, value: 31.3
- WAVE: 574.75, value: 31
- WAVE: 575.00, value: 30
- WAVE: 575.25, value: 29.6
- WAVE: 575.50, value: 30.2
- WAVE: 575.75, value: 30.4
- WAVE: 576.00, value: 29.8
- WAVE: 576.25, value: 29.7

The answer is 0.00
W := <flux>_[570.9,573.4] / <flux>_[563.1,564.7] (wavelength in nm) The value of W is 1.01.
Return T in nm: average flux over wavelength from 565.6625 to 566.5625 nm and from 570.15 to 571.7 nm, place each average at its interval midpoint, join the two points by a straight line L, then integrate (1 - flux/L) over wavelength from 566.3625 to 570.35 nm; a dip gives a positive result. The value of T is 0.051 nm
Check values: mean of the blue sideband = 29.6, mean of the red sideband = 29.9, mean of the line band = 29.4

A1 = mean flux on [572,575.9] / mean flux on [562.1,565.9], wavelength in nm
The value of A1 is 1.01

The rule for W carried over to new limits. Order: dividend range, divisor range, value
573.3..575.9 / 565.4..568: 1.04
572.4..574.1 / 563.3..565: 1.02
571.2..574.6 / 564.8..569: 1.02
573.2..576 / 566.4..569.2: 1.04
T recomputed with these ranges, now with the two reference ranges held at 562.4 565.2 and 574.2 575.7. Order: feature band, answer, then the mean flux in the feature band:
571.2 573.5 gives 0.04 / 29.8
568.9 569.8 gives 0.03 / 29.4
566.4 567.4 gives 0.04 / 29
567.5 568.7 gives 0.02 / 29.6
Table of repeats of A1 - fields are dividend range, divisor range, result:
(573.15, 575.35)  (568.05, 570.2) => 1.04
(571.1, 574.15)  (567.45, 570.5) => 1.01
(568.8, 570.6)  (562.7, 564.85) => 1.00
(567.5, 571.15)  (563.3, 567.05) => 1.01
